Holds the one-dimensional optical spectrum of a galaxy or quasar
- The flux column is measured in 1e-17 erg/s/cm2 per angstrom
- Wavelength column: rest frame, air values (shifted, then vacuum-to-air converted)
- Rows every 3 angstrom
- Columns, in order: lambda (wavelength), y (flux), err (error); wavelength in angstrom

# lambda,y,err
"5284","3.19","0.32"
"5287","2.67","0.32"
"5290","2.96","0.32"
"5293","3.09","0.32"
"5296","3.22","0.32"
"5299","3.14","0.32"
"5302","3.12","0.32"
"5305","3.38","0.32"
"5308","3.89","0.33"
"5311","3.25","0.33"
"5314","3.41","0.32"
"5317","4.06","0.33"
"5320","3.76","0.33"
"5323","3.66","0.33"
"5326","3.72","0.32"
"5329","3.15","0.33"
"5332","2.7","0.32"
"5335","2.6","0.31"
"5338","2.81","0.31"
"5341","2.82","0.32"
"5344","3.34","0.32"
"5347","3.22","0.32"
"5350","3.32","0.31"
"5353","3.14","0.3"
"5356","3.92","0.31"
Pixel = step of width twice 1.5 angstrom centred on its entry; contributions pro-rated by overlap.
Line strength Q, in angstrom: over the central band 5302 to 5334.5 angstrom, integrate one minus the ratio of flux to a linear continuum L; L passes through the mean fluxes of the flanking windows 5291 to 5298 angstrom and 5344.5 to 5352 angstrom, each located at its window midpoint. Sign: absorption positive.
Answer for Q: -2.6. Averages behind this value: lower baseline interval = 3.14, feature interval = 3.45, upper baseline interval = 3.27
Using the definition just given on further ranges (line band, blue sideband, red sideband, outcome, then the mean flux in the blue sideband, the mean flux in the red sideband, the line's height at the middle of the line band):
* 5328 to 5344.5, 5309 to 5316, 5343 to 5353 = 2.2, 3.42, 3.27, 3.32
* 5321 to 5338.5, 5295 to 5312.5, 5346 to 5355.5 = 0.9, 3.34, 3.3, 3.32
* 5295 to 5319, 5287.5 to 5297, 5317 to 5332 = -1.3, 3.04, 3.53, 3.27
